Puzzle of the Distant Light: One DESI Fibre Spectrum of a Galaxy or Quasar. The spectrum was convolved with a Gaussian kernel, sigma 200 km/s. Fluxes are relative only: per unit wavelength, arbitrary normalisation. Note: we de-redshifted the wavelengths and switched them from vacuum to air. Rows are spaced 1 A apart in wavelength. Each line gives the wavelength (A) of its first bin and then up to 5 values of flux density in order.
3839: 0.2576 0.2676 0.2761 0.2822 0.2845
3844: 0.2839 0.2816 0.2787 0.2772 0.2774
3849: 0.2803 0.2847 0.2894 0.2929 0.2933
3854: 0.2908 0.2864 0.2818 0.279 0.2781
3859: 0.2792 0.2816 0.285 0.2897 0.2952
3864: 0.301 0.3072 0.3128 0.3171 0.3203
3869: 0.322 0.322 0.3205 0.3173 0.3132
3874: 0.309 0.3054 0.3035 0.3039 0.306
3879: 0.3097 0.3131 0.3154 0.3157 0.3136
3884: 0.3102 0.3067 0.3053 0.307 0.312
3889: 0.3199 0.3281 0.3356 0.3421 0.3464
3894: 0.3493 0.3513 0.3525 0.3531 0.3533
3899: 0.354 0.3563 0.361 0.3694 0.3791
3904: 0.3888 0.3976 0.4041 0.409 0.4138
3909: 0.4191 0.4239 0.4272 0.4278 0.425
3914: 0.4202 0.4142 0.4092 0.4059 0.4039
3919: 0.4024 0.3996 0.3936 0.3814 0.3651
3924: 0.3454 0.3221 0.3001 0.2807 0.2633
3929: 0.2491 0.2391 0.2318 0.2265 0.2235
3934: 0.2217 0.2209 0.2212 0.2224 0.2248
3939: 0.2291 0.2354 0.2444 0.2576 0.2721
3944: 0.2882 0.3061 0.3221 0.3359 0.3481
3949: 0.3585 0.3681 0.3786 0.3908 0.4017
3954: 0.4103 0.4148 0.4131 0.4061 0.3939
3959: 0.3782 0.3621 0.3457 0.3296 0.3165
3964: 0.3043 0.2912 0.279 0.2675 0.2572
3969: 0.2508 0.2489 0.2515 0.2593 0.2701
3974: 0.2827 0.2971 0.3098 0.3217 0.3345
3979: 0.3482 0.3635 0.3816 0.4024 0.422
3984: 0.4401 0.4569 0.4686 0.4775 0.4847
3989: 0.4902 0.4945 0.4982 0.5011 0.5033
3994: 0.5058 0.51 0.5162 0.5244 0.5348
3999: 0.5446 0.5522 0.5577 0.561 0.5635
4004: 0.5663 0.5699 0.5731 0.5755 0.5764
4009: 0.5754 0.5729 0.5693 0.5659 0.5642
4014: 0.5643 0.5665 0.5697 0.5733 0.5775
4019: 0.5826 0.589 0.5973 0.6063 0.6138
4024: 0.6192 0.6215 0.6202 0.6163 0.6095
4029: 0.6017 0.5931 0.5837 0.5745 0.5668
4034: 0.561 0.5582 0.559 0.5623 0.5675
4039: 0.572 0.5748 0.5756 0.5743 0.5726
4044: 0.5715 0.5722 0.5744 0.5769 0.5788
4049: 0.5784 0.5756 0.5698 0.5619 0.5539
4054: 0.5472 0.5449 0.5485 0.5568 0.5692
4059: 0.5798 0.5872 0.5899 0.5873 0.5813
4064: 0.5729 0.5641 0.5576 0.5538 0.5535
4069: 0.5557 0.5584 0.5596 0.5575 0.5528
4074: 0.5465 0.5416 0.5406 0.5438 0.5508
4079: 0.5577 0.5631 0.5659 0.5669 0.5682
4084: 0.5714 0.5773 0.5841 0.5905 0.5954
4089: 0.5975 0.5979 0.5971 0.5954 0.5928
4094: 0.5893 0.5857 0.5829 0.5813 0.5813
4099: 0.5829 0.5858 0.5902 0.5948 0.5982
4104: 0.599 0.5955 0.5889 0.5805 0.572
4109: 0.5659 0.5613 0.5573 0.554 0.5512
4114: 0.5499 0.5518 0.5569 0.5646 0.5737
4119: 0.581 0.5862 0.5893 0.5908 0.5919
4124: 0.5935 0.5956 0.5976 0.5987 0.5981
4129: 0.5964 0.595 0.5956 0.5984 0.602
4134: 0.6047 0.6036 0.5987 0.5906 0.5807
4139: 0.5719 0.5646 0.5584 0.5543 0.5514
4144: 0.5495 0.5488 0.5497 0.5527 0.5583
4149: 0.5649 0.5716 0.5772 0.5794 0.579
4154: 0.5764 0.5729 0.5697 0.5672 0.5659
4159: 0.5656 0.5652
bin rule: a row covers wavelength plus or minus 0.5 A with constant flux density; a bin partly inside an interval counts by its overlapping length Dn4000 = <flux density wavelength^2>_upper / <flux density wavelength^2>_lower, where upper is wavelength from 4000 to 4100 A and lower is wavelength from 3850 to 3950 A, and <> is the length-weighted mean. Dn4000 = 1.92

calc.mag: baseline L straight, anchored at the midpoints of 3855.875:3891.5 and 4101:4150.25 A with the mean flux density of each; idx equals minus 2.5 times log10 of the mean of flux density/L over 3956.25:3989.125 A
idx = 0.19 mag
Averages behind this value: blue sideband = 0.307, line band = 0.347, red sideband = 0.578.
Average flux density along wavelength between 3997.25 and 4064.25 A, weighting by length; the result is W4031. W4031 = 0.575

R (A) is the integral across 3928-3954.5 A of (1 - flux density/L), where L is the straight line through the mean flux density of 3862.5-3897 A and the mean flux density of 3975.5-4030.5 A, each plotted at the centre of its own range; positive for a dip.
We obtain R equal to 8.7 A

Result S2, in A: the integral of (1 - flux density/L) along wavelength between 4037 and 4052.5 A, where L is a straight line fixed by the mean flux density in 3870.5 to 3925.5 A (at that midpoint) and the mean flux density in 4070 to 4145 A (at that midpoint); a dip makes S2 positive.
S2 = -1.9 A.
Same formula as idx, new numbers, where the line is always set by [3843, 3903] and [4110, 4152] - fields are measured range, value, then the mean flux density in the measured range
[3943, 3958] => 0.075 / 0.365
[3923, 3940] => 0.409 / 0.254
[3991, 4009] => -0.224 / 0.543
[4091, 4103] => -0.091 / 0.588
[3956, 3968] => 0.201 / 0.334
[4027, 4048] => -0.198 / 0.576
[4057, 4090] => -0.101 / 0.567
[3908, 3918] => -0.186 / 0.418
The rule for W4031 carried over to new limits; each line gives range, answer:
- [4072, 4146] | 0.577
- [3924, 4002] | 0.354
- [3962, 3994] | 0.365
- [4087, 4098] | 0.591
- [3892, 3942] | 0.337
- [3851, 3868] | 0.293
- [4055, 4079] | 0.561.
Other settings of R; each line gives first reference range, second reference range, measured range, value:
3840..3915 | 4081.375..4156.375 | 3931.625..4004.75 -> 9.49 A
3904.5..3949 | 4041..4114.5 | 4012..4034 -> -4.87 A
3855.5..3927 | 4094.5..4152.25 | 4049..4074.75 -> -2.37 A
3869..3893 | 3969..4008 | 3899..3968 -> 6.87 A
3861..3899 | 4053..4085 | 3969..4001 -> 2.62 A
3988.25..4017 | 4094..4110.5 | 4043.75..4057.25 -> -0.03 A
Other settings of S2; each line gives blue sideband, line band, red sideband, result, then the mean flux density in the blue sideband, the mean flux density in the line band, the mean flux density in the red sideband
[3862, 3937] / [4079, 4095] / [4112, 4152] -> -1.6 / 0.334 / 0.583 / 0.577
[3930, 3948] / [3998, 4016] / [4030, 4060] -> -4.3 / 0.254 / 0.565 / 0.568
